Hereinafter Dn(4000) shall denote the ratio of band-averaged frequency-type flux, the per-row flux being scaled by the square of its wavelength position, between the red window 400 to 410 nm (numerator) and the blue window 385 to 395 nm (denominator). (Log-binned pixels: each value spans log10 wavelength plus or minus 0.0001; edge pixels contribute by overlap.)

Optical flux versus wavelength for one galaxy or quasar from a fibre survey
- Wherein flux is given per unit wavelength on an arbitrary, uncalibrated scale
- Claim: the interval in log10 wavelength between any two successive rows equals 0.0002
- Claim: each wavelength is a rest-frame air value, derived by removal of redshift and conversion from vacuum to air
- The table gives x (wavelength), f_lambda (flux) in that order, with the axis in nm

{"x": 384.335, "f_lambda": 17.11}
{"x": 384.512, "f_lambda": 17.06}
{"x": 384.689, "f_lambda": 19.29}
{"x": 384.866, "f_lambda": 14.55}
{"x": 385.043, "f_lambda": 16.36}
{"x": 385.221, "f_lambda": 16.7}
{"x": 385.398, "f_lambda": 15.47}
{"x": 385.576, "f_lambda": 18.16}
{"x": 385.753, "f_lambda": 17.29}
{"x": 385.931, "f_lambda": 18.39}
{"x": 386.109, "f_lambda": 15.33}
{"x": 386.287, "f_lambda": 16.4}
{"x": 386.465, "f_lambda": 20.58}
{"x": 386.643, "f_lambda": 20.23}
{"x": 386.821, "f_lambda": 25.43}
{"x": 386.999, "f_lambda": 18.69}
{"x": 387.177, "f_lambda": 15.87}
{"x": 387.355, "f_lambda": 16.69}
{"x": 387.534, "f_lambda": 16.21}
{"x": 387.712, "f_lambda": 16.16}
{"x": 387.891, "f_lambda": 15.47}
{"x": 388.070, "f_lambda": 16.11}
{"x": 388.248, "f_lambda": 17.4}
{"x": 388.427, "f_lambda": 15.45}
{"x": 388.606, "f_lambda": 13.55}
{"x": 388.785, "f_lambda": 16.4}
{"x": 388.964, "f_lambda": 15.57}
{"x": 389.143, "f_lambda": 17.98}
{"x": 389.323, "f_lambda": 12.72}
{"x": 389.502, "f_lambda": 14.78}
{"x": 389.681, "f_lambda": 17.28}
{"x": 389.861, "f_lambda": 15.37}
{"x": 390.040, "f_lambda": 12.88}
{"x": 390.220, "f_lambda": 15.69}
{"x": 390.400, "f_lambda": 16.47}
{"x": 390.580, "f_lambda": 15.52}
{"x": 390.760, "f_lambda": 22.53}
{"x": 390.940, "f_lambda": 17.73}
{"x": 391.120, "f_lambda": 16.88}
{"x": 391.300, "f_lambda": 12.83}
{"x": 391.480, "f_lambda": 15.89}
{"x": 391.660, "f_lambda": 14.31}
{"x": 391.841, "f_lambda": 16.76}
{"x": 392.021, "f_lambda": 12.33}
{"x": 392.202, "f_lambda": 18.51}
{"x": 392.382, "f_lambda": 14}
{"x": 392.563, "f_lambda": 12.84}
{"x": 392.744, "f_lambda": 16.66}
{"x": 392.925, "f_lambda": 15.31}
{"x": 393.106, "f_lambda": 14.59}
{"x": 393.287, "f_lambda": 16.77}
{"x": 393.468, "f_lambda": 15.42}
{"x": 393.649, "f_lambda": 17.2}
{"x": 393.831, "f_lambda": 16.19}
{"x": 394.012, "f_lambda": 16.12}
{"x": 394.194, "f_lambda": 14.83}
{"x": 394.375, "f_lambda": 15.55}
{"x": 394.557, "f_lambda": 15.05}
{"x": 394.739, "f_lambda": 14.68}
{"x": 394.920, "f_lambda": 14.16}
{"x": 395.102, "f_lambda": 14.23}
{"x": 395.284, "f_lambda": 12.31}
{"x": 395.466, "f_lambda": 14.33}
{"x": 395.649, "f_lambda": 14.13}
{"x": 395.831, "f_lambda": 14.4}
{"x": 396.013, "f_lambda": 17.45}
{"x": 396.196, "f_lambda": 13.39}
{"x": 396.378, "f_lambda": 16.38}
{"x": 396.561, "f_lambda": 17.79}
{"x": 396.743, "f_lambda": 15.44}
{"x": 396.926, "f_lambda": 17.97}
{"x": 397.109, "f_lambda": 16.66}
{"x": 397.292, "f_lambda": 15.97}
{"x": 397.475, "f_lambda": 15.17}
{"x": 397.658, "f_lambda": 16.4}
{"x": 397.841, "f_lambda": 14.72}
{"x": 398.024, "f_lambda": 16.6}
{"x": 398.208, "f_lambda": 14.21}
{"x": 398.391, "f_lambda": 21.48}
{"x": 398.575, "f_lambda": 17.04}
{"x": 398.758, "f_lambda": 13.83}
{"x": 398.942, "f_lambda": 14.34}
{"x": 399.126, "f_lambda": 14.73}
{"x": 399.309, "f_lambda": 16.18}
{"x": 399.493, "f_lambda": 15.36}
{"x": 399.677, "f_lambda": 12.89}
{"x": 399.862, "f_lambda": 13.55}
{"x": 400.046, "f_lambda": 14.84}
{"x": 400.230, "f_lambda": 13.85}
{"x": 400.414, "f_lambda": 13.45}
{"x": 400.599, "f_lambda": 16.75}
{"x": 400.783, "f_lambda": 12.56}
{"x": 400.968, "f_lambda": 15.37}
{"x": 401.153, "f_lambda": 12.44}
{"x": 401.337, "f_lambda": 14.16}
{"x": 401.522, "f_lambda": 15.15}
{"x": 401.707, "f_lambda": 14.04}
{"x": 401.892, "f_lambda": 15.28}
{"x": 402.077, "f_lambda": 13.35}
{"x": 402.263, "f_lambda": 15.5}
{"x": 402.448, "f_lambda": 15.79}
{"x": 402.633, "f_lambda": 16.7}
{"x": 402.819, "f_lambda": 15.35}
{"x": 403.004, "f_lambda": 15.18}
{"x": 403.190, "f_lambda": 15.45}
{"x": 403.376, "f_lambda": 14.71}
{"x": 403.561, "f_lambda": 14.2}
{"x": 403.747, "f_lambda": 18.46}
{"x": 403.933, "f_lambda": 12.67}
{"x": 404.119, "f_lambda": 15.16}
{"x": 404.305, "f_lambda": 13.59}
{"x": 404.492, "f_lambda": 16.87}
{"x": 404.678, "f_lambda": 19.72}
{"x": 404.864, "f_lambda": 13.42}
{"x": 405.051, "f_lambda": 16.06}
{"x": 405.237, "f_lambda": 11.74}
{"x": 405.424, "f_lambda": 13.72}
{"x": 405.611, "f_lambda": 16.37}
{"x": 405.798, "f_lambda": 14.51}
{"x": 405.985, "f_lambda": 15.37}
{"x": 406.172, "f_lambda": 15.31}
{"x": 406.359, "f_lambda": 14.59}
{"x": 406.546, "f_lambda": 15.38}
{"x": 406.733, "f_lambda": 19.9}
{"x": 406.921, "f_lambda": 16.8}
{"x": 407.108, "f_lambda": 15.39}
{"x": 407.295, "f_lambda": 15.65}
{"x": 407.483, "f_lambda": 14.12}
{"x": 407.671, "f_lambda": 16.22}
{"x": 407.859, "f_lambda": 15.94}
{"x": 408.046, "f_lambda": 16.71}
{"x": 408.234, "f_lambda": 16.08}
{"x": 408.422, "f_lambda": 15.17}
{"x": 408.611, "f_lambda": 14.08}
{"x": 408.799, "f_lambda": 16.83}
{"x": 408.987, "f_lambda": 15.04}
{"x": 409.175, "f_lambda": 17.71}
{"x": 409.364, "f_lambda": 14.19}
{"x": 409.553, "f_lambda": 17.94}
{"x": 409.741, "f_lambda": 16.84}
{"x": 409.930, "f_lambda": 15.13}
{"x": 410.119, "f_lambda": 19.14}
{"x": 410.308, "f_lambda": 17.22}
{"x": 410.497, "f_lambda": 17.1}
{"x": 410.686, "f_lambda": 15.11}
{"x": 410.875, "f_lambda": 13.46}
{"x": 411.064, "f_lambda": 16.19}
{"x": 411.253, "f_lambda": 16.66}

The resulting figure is 1.02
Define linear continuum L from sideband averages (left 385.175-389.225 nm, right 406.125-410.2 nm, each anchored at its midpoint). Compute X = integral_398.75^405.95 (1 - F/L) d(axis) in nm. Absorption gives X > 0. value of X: 0.69 nm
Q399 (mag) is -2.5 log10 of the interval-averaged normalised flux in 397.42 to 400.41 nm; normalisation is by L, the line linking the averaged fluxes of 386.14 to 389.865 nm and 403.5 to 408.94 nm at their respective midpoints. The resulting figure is 0.06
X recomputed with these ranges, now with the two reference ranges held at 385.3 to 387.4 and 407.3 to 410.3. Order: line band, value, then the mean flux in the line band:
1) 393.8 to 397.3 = 0.41 nm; 15.3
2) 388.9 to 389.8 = 0.12 nm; 15.7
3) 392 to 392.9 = 0.13 nm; 15.1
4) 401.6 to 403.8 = 0.18 nm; 15.3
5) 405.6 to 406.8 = 0.04 nm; 15.8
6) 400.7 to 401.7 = 0.17 nm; 14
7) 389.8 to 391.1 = 0.09 nm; 16.6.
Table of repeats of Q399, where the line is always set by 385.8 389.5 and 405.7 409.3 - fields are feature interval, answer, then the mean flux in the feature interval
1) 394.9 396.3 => 0.15 mag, 14.3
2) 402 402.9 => 0.05 mag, 15.4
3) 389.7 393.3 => 0.07 mag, 15.7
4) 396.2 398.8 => 0.00 mag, 16.4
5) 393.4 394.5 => 0.05 mag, 15.9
